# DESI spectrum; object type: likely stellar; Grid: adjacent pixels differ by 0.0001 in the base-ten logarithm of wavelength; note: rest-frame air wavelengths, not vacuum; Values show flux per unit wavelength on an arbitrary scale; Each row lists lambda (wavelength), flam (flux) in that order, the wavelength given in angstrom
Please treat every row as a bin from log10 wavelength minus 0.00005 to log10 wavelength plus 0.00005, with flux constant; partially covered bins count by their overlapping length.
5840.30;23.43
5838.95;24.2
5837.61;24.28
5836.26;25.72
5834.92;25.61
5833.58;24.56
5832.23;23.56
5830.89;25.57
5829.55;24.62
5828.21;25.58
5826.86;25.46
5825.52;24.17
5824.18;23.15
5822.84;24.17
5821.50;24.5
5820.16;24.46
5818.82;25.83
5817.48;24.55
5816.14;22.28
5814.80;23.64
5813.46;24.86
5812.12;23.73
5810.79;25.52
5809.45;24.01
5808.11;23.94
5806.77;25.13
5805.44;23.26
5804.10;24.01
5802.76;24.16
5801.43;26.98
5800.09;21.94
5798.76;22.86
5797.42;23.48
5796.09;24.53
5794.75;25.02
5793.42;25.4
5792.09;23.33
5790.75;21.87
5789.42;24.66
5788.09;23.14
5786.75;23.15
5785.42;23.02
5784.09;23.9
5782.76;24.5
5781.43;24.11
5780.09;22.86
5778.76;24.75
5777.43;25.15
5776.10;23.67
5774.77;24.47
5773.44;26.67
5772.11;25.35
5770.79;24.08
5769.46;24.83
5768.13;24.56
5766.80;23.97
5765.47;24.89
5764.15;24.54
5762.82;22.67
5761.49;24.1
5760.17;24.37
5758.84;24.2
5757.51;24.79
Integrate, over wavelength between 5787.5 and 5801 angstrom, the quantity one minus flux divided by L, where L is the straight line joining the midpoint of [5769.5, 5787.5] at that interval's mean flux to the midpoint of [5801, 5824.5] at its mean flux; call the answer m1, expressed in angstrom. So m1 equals 0.3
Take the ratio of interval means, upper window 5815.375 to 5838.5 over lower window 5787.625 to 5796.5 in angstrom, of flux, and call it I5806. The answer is 1.0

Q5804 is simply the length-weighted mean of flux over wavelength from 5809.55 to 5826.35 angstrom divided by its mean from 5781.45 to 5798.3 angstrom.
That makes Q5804 1.02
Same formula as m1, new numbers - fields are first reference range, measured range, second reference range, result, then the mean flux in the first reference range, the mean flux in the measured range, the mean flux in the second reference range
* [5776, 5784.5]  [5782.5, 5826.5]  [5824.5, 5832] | 0.9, 24.2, 24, 24.9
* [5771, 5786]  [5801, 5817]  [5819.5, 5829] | 0.1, 24.4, 24.3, 24.5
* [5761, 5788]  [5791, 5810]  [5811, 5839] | 0.2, 24.2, 24.1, 24.5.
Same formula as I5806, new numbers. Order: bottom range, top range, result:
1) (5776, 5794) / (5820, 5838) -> 1.04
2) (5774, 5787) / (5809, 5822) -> 1.01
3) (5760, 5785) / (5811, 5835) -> 1.00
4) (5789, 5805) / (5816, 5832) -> 1.02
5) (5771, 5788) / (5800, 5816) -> 1.00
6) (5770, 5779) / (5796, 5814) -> 0.97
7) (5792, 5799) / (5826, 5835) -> 1.03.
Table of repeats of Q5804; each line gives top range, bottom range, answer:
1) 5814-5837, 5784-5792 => 1.06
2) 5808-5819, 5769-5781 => 0.98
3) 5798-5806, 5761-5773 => 0.98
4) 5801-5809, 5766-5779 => 0.99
